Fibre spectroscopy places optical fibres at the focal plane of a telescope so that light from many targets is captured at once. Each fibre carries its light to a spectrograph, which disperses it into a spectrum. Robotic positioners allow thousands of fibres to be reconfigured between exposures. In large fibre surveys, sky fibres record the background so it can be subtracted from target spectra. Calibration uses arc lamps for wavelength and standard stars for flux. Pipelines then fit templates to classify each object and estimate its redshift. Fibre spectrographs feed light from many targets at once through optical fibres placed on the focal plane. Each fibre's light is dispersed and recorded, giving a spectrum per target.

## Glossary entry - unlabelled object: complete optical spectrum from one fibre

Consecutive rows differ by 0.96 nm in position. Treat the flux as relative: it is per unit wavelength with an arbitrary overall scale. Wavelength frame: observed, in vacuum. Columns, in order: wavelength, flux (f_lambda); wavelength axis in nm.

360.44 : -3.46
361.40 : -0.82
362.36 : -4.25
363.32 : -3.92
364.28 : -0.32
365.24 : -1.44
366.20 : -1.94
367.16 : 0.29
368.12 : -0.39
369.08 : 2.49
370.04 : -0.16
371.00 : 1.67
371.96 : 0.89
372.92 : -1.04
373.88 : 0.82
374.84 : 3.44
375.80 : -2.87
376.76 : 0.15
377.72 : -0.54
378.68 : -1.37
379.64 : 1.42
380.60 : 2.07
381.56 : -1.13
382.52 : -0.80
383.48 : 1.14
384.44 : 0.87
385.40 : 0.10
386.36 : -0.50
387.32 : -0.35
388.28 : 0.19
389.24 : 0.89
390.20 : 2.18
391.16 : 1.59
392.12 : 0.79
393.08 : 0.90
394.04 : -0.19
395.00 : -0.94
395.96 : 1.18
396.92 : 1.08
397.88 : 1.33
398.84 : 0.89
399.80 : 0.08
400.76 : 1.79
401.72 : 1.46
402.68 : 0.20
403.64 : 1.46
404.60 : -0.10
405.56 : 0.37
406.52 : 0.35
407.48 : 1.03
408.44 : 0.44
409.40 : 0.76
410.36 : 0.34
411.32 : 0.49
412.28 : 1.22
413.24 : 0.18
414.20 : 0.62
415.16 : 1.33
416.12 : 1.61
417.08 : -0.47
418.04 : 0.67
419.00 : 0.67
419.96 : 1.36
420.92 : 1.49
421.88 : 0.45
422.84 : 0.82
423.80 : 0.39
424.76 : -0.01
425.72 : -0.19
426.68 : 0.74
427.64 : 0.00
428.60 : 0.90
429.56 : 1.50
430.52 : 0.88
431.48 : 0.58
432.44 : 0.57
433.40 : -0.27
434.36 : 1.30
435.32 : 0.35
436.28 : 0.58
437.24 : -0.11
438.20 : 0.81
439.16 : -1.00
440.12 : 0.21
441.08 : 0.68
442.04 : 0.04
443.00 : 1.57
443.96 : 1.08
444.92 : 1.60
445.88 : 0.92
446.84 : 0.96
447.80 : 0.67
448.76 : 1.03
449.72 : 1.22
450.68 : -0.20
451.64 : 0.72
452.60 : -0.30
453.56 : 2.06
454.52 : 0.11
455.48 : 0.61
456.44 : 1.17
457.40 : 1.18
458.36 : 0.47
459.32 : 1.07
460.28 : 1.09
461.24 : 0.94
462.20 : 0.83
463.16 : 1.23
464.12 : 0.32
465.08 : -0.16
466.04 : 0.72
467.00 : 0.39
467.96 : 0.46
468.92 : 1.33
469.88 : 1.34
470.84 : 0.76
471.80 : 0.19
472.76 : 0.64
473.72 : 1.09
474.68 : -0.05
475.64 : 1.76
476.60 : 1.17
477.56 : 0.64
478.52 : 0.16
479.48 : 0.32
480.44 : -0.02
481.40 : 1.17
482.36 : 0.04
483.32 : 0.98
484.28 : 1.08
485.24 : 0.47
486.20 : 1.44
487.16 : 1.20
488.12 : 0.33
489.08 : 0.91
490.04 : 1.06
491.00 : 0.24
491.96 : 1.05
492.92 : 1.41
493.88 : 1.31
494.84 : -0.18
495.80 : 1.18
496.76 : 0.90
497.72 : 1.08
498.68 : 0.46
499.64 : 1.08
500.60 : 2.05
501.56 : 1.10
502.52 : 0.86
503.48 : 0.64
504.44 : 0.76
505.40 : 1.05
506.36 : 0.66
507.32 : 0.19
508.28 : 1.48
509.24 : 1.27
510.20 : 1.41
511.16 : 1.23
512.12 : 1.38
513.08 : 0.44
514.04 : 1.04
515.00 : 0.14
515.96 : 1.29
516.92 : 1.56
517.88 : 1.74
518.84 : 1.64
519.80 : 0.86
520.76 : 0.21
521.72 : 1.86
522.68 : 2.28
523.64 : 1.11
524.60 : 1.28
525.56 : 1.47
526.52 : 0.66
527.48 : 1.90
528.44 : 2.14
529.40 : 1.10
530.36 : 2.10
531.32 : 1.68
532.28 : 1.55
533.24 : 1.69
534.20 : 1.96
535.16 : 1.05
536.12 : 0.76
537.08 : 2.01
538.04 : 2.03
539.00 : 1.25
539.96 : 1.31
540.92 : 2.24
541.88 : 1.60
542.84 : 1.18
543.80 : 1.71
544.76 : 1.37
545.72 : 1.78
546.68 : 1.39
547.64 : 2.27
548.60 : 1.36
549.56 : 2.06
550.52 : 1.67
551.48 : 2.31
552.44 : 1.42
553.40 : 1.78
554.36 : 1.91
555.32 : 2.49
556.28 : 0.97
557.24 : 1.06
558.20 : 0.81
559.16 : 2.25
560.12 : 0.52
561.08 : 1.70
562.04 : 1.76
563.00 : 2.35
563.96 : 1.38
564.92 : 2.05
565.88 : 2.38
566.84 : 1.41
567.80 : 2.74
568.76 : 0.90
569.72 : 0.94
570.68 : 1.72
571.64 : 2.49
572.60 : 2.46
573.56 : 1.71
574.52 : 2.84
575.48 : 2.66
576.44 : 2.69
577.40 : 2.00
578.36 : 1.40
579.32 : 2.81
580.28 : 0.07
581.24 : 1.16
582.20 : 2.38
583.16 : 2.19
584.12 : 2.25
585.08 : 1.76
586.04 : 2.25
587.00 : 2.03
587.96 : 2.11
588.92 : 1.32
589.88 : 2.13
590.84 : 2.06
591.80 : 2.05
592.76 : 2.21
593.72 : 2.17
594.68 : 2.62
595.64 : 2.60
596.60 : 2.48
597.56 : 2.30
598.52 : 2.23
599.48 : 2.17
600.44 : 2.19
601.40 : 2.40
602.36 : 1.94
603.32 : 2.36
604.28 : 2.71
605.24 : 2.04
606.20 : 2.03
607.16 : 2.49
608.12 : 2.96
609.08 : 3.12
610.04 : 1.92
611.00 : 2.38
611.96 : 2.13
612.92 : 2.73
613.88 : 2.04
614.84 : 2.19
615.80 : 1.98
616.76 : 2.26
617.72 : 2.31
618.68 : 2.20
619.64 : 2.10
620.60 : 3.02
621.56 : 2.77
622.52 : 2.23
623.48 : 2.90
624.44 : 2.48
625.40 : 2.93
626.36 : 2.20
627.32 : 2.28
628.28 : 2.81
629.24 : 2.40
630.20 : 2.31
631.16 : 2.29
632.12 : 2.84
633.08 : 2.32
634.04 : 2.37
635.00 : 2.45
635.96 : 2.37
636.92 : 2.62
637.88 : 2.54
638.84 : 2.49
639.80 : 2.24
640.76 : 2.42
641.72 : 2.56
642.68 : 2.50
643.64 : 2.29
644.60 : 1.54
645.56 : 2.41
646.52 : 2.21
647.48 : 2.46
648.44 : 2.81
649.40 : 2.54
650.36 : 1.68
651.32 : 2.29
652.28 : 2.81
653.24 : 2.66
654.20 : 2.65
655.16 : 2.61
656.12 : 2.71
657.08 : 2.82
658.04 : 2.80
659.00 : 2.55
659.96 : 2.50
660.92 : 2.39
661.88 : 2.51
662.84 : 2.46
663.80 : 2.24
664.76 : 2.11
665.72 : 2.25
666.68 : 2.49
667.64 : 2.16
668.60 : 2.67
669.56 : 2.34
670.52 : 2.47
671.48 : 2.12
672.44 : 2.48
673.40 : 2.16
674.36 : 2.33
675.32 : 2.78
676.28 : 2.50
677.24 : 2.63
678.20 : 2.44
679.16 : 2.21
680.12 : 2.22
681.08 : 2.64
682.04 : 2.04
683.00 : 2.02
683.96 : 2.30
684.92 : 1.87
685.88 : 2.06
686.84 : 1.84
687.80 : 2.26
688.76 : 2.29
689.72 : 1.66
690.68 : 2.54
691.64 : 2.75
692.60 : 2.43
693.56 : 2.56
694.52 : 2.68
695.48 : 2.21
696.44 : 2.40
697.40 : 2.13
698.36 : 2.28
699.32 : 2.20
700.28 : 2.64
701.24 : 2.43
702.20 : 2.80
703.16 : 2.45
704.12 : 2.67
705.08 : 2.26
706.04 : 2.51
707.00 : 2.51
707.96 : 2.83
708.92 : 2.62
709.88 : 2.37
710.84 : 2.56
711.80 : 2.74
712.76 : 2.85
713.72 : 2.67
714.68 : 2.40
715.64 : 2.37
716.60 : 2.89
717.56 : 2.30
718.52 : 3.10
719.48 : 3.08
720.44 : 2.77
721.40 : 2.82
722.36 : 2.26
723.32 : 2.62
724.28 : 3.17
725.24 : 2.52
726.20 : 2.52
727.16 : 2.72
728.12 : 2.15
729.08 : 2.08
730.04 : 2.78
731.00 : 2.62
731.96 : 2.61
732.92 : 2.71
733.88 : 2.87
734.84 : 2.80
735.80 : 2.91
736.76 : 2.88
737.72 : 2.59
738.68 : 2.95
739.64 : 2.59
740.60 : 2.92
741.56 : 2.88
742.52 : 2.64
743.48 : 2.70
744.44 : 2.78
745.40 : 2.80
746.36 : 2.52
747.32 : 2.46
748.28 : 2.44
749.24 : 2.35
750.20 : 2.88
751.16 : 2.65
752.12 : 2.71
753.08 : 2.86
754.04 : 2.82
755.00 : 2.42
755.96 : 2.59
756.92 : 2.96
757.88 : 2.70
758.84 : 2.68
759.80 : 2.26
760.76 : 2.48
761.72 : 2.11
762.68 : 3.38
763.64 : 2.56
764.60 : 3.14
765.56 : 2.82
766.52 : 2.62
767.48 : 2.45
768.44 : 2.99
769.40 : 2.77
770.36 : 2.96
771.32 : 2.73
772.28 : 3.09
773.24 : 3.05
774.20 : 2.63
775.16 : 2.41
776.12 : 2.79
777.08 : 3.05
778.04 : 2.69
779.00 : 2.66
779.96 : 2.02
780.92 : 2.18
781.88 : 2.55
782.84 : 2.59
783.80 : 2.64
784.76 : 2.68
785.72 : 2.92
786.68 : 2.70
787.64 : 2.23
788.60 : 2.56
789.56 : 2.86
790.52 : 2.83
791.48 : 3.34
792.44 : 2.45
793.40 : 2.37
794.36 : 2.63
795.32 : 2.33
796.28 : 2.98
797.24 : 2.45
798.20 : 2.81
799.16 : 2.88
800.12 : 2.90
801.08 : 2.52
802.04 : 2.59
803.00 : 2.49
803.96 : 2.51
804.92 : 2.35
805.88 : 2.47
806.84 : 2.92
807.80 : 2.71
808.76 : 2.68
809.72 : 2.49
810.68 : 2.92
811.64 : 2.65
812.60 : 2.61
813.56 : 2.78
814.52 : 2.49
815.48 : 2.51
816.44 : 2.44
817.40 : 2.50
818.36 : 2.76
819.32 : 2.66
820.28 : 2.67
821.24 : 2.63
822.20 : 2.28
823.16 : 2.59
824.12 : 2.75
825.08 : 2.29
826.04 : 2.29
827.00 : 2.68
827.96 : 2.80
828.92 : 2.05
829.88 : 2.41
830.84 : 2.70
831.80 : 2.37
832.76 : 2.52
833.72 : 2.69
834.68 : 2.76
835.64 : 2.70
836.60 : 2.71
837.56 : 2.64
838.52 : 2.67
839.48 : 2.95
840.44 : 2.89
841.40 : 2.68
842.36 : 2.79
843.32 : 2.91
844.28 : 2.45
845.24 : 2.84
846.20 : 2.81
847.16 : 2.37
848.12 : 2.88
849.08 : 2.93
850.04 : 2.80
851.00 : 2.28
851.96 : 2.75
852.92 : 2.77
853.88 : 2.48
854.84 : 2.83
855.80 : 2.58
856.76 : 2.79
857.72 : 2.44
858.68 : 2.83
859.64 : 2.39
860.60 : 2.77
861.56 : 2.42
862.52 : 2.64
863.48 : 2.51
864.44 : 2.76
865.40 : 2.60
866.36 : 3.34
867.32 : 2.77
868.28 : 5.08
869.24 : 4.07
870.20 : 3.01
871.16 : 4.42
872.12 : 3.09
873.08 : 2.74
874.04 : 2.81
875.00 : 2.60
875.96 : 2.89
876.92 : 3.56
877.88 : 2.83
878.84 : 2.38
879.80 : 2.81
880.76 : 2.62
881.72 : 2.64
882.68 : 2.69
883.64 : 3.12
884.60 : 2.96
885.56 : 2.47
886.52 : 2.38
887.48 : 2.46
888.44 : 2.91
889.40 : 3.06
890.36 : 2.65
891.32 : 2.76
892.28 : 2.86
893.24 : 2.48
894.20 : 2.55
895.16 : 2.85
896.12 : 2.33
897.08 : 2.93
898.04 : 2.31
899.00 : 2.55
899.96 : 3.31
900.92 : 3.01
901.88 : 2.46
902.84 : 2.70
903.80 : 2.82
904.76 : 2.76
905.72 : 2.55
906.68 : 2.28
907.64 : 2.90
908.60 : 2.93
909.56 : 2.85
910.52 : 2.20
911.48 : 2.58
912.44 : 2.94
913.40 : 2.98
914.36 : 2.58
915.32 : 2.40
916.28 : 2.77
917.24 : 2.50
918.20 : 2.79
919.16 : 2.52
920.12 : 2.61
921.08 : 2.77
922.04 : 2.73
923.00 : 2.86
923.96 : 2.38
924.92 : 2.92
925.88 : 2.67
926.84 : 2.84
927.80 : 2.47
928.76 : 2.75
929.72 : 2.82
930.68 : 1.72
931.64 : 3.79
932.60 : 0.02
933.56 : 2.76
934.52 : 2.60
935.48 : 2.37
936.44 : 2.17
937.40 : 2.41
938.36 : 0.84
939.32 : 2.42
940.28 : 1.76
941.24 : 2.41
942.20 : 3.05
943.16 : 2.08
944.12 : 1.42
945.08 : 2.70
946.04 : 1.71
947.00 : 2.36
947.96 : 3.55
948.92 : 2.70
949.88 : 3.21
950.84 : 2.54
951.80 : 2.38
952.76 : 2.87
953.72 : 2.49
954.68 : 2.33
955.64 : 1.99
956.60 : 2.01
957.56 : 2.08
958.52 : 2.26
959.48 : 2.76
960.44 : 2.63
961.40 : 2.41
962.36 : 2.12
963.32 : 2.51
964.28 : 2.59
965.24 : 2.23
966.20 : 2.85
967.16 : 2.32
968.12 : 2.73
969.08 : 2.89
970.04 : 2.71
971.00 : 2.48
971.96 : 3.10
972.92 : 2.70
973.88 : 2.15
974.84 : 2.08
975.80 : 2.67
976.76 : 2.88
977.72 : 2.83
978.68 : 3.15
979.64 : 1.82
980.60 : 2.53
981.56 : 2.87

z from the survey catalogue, 0.32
